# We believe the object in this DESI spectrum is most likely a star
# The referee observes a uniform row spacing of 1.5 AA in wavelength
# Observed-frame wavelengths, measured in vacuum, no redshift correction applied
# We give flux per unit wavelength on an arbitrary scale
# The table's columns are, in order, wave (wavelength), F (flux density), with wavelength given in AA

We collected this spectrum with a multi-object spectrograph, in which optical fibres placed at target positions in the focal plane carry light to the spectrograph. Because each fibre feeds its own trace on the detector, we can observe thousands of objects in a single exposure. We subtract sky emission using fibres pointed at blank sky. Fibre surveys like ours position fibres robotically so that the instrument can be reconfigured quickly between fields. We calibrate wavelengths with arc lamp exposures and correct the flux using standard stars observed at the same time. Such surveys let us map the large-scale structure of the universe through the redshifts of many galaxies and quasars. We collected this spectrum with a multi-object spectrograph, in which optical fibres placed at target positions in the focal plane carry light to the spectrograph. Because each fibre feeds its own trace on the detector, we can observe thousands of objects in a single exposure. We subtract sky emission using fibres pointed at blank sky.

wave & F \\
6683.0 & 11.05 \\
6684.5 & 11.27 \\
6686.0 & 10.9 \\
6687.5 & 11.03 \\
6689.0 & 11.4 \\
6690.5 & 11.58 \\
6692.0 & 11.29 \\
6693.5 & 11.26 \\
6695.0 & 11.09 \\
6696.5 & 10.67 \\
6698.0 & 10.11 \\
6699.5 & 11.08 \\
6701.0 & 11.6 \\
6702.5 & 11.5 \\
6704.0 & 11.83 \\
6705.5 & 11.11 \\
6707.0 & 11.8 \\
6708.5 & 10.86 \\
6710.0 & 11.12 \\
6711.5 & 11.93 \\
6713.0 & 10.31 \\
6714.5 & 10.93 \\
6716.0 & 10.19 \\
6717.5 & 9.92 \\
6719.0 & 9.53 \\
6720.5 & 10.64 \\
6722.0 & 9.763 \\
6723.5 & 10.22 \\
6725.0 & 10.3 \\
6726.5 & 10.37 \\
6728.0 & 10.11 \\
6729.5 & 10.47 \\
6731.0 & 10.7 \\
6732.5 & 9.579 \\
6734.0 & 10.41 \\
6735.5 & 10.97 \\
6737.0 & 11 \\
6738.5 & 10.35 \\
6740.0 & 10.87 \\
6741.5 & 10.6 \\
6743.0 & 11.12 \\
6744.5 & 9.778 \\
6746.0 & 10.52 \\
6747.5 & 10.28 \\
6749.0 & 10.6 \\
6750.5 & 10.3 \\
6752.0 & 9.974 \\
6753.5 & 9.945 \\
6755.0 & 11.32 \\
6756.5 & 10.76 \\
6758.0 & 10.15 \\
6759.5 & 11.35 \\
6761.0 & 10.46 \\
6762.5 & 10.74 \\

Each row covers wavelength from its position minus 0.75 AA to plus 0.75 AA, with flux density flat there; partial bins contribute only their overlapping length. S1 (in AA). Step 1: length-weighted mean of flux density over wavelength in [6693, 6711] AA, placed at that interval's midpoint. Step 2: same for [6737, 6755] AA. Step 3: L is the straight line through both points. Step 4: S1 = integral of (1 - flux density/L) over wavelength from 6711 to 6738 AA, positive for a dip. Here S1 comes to 1.0 AA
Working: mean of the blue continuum 11.2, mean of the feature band 10.4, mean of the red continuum 10.5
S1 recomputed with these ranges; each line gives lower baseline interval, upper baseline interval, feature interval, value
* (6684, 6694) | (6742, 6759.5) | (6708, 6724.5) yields 0.64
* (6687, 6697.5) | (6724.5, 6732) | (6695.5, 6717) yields -0.41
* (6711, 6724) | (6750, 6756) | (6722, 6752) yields -0.11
